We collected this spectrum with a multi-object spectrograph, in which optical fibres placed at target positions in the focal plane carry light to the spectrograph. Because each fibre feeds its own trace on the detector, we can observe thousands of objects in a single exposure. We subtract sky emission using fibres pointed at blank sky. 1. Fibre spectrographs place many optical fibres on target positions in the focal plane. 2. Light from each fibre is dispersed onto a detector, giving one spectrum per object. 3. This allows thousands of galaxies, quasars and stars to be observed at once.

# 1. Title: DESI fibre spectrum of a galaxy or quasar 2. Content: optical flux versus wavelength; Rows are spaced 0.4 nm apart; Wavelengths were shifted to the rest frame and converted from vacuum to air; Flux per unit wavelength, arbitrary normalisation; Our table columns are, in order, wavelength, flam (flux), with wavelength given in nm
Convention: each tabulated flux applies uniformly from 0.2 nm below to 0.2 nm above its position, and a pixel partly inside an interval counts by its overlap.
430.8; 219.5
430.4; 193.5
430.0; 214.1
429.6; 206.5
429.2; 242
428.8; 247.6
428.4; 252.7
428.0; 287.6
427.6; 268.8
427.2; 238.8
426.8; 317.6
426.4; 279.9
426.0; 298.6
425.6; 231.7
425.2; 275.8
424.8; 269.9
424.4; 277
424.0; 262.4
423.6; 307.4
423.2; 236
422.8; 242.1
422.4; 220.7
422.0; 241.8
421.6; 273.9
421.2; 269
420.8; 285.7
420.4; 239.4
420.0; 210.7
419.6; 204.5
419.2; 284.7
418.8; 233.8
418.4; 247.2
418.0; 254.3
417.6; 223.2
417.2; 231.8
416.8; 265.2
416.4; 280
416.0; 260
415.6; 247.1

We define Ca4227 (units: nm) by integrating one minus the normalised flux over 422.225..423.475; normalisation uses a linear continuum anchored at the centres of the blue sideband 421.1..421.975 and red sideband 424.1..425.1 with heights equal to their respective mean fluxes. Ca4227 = 0.14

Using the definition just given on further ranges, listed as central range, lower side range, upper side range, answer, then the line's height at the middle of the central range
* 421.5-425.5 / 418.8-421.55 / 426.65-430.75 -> -0.19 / 248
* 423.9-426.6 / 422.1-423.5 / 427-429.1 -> -0.25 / 248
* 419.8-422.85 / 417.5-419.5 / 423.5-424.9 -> 0.17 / 263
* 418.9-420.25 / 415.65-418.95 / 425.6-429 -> 0.11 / 255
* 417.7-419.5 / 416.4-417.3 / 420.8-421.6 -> 0.09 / 264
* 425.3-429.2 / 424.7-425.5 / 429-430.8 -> -0.39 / 244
